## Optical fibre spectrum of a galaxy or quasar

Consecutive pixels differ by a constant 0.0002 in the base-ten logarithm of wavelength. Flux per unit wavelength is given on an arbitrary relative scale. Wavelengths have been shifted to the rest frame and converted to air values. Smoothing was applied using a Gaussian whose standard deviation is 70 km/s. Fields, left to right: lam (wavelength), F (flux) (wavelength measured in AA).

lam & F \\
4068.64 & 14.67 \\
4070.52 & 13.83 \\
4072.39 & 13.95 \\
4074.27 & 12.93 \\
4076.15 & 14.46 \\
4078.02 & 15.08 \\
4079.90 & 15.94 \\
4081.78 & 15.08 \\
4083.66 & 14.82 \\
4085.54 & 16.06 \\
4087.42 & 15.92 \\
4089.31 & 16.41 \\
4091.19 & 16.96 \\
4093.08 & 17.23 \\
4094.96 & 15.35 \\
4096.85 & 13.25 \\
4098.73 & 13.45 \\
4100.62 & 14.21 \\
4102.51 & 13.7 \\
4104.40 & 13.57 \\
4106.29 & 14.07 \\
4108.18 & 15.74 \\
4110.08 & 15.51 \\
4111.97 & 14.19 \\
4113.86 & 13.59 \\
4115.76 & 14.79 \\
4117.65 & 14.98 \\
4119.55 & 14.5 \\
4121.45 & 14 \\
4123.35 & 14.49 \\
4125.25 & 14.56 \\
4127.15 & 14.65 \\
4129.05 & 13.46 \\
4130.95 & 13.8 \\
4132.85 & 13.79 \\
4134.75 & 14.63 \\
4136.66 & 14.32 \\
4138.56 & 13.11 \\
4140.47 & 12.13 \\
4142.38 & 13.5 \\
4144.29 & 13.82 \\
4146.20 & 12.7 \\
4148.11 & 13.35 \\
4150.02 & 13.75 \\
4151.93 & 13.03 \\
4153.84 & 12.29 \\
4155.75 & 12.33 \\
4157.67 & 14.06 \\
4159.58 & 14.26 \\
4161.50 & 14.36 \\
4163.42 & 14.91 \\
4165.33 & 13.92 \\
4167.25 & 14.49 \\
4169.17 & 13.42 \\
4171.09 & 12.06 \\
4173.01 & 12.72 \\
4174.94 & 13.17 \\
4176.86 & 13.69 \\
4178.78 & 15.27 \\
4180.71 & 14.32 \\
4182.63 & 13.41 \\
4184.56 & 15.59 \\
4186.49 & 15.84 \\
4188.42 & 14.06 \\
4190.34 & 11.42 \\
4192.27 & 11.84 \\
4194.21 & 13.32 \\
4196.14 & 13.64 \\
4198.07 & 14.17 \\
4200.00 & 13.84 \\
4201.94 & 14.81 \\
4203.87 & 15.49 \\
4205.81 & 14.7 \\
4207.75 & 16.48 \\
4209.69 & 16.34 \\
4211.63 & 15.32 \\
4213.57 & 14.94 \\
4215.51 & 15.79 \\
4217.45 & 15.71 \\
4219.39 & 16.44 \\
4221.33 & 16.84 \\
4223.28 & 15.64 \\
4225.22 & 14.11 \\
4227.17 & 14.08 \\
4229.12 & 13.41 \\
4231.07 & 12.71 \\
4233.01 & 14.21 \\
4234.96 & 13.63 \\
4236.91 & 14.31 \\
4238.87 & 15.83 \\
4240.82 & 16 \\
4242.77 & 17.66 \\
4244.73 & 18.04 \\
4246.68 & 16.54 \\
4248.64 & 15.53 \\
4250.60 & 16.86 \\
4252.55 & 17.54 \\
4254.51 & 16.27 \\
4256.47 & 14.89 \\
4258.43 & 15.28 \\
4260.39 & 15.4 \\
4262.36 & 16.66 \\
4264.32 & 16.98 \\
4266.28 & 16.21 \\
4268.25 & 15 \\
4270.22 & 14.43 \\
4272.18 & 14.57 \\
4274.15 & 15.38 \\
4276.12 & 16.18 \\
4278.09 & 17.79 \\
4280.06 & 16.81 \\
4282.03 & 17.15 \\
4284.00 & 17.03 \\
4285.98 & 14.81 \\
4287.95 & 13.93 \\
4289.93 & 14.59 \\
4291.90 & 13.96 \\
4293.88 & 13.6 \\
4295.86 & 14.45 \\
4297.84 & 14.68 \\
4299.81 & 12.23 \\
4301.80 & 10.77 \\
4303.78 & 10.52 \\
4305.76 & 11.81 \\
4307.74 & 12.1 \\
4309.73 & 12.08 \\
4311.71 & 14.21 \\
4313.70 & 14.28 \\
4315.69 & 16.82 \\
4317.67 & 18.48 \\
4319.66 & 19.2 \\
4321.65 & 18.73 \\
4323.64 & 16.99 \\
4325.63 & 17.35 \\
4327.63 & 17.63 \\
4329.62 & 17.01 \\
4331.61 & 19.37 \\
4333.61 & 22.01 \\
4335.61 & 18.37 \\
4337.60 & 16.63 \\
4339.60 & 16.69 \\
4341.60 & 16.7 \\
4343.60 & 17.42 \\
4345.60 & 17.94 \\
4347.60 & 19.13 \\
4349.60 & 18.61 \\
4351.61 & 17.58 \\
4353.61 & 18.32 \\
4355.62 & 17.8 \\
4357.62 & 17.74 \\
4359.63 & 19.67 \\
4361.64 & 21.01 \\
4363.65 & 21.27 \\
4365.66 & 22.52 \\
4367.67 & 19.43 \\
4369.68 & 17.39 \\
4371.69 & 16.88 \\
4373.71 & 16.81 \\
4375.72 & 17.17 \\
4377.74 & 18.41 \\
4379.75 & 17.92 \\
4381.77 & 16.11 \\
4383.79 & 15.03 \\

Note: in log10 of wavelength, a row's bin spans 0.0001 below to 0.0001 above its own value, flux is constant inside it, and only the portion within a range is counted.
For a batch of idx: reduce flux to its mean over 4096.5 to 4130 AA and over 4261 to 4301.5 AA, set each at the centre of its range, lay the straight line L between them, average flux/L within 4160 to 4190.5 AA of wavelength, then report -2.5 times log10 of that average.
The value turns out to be 0.05 mag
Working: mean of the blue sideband 14.3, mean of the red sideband 15.2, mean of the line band 14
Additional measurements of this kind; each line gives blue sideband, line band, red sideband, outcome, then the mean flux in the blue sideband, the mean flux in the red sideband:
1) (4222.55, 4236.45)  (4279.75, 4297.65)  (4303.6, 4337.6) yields 0.04 mag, 14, 16.4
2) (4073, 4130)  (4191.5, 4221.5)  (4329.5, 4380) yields 0.09 mag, 14.8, 18.5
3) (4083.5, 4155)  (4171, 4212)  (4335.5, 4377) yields 0.10 mag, 14.3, 18.3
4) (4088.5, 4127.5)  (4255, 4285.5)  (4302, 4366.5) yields 0.04 mag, 14.7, 17.3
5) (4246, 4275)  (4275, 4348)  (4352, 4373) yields 0.10 mag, 15.8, 19.1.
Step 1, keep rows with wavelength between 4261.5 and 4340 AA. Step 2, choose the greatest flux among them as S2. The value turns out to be 22.01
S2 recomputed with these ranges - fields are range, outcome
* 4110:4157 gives 15.51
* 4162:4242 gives 16.84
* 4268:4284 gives 17.79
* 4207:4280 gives 18.04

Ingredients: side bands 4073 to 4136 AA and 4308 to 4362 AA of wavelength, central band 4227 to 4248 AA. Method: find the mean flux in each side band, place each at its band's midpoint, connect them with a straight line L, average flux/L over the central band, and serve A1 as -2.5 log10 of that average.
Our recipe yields 0.08 mag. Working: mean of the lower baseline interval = 14.7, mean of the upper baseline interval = 17.6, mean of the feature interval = 15.2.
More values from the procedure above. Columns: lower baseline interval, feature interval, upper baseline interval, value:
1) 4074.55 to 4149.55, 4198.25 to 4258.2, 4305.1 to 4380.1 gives 0.04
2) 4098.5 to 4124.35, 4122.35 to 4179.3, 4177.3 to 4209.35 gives 0.05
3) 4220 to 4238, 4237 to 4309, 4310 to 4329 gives 0.02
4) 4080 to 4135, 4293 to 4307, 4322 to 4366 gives 0.38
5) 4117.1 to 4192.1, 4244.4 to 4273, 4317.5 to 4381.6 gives 0.02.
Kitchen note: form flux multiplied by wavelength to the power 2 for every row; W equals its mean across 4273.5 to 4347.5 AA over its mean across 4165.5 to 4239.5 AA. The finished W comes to 1.2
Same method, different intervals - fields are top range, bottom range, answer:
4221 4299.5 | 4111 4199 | 1.18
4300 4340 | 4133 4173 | 1.28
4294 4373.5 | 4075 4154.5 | 1.31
